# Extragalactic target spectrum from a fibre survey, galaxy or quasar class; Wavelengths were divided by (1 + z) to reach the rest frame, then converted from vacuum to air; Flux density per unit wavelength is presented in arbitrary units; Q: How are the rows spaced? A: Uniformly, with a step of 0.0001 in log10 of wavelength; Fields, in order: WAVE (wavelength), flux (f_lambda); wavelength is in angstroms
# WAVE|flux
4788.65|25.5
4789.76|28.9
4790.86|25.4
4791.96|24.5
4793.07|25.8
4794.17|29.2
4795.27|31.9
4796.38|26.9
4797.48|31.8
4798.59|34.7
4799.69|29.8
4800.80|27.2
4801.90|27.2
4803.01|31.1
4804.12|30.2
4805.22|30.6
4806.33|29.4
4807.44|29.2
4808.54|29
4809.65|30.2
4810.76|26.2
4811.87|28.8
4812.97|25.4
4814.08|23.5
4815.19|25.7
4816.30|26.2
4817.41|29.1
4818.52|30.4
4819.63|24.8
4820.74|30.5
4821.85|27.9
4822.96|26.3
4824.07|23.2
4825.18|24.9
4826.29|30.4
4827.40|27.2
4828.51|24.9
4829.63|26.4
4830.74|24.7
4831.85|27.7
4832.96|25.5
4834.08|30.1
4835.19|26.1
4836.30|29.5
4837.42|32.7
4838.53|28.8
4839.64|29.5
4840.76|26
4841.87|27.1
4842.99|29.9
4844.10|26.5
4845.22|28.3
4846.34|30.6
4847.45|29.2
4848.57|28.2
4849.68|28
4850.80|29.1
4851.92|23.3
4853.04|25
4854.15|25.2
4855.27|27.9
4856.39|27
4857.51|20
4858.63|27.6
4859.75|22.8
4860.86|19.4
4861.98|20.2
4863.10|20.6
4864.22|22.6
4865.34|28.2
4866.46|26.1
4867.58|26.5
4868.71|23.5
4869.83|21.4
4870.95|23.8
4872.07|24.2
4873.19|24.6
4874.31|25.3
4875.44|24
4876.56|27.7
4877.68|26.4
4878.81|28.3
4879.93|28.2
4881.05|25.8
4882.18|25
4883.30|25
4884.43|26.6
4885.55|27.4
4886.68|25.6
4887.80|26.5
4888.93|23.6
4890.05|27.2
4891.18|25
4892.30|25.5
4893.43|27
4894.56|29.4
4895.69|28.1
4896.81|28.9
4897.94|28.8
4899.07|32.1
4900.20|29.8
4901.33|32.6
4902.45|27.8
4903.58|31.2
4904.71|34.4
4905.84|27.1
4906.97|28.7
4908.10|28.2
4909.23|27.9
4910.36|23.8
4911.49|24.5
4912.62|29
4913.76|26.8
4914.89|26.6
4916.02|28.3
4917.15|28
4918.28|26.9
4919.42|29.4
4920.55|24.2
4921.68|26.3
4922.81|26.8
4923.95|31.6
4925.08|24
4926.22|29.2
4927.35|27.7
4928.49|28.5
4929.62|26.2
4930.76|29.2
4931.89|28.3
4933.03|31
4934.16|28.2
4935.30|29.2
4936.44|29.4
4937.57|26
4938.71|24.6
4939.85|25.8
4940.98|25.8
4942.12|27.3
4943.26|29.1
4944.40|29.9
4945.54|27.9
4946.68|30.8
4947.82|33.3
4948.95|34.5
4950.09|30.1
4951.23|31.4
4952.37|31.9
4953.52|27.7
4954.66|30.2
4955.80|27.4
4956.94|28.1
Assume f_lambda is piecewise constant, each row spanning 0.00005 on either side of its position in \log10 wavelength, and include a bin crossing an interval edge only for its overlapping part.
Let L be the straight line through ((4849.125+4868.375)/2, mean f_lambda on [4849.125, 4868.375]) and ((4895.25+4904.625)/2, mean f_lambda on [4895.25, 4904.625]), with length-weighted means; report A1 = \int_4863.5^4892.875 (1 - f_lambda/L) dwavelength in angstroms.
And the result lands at 1.9 angstroms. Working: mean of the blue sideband 24.7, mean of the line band 25.5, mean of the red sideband 30.2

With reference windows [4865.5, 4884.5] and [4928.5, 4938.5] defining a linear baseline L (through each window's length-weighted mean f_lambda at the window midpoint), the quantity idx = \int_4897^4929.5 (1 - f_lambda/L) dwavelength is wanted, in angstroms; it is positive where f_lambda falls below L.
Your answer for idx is -1.07 angstroms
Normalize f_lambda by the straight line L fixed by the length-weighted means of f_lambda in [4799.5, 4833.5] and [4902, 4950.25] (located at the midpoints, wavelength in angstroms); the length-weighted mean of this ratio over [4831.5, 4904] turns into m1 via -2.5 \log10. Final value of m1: 0.05 mag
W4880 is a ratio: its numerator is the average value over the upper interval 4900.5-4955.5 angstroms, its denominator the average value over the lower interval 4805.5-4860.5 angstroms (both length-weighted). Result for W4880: 1.05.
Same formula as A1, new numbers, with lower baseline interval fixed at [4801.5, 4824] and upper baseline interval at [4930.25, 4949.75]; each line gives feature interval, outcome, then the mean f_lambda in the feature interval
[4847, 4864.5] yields 2.2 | 24.8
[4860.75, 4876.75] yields 2.5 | 23.9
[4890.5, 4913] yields 0.1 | 28.5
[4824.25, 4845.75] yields 0.4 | 27.6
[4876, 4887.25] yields 0.7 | 26.6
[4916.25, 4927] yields 0.5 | 27.4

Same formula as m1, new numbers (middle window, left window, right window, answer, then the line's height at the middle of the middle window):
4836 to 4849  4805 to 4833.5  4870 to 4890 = -0.09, 26.6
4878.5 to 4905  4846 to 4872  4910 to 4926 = -0.07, 26.1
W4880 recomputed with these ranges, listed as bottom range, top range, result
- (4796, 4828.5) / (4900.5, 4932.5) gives 0.99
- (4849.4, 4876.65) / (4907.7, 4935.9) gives 1.13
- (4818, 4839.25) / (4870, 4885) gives 0.93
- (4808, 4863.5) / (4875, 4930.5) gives 1.03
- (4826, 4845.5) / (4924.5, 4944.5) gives 1.00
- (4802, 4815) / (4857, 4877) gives 0.84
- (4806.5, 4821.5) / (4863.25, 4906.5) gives 0.97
